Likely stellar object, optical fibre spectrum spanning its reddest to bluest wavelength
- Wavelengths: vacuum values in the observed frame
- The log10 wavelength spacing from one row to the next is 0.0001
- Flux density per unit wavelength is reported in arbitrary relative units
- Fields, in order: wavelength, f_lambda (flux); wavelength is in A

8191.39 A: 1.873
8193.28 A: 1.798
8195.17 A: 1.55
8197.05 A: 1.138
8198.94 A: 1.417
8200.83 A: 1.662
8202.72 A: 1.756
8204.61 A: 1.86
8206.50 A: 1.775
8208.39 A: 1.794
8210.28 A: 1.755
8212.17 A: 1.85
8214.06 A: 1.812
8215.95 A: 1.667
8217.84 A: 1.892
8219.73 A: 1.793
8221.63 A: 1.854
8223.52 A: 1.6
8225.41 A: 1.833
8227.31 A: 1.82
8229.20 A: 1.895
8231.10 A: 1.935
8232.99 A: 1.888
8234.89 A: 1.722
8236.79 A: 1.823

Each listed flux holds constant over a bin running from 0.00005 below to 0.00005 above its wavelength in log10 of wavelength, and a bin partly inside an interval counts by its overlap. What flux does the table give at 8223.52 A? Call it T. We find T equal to 1.6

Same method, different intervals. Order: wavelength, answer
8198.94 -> 1.417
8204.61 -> 1.86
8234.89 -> 1.722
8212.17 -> 1.85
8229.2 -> 1.895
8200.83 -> 1.662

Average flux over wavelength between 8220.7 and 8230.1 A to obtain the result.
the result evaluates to 1.8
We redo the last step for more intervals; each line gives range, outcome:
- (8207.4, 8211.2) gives 1.77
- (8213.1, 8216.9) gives 1.74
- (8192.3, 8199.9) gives 1.48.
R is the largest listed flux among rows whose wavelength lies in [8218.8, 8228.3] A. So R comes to 1.854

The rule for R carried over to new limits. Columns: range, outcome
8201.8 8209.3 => 1.86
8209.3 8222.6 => 1.892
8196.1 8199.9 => 1.417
